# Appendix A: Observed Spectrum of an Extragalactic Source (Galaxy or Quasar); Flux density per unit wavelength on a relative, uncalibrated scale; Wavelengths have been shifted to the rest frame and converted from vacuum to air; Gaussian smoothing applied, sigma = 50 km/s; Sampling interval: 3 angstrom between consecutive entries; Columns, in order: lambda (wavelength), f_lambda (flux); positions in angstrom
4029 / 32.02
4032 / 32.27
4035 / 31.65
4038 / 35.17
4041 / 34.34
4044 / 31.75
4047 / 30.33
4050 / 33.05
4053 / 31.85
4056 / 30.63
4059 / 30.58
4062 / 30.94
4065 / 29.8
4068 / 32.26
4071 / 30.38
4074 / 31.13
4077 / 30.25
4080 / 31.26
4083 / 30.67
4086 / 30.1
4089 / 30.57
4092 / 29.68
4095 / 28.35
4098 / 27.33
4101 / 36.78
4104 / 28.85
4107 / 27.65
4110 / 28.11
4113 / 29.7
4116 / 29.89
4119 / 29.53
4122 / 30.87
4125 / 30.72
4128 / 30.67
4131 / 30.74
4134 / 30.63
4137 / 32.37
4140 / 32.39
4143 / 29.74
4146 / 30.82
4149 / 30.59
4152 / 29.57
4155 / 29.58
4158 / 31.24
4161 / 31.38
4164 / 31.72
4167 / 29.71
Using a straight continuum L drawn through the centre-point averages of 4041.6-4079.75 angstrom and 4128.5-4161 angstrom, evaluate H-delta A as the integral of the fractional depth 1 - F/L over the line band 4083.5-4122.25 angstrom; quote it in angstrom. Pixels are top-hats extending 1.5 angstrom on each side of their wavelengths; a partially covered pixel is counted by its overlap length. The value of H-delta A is 1.5 angstrom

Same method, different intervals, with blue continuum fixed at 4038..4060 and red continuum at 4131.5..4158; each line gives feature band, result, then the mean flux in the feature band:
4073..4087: 0.4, 30.7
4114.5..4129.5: 0.3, 30.3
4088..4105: 0.6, 30.3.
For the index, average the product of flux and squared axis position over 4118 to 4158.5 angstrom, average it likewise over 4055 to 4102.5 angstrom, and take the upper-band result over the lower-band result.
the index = 1.0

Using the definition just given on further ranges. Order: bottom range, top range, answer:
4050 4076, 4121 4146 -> 1.03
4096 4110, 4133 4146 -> 1.07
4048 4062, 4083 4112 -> 0.97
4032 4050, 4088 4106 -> 0.95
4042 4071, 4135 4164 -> 1.03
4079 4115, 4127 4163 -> 1.06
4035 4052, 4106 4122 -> 0.92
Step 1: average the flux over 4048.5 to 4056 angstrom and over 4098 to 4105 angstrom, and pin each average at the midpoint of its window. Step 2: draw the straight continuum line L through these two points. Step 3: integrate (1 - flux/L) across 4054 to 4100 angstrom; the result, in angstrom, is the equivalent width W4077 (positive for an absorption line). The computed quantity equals 2.4 angstrom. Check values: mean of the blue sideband 32.1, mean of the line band 30.4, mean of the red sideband 31.9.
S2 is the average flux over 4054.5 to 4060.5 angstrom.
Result 30.6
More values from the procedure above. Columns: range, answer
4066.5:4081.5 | 31.1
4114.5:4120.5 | 29.7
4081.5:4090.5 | 30.4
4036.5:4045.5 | 33.8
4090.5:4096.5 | 29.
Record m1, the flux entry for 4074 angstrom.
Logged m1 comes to 31.13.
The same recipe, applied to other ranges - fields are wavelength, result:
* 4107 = 27.65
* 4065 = 29.8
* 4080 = 31.26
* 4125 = 30.72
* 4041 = 34.34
